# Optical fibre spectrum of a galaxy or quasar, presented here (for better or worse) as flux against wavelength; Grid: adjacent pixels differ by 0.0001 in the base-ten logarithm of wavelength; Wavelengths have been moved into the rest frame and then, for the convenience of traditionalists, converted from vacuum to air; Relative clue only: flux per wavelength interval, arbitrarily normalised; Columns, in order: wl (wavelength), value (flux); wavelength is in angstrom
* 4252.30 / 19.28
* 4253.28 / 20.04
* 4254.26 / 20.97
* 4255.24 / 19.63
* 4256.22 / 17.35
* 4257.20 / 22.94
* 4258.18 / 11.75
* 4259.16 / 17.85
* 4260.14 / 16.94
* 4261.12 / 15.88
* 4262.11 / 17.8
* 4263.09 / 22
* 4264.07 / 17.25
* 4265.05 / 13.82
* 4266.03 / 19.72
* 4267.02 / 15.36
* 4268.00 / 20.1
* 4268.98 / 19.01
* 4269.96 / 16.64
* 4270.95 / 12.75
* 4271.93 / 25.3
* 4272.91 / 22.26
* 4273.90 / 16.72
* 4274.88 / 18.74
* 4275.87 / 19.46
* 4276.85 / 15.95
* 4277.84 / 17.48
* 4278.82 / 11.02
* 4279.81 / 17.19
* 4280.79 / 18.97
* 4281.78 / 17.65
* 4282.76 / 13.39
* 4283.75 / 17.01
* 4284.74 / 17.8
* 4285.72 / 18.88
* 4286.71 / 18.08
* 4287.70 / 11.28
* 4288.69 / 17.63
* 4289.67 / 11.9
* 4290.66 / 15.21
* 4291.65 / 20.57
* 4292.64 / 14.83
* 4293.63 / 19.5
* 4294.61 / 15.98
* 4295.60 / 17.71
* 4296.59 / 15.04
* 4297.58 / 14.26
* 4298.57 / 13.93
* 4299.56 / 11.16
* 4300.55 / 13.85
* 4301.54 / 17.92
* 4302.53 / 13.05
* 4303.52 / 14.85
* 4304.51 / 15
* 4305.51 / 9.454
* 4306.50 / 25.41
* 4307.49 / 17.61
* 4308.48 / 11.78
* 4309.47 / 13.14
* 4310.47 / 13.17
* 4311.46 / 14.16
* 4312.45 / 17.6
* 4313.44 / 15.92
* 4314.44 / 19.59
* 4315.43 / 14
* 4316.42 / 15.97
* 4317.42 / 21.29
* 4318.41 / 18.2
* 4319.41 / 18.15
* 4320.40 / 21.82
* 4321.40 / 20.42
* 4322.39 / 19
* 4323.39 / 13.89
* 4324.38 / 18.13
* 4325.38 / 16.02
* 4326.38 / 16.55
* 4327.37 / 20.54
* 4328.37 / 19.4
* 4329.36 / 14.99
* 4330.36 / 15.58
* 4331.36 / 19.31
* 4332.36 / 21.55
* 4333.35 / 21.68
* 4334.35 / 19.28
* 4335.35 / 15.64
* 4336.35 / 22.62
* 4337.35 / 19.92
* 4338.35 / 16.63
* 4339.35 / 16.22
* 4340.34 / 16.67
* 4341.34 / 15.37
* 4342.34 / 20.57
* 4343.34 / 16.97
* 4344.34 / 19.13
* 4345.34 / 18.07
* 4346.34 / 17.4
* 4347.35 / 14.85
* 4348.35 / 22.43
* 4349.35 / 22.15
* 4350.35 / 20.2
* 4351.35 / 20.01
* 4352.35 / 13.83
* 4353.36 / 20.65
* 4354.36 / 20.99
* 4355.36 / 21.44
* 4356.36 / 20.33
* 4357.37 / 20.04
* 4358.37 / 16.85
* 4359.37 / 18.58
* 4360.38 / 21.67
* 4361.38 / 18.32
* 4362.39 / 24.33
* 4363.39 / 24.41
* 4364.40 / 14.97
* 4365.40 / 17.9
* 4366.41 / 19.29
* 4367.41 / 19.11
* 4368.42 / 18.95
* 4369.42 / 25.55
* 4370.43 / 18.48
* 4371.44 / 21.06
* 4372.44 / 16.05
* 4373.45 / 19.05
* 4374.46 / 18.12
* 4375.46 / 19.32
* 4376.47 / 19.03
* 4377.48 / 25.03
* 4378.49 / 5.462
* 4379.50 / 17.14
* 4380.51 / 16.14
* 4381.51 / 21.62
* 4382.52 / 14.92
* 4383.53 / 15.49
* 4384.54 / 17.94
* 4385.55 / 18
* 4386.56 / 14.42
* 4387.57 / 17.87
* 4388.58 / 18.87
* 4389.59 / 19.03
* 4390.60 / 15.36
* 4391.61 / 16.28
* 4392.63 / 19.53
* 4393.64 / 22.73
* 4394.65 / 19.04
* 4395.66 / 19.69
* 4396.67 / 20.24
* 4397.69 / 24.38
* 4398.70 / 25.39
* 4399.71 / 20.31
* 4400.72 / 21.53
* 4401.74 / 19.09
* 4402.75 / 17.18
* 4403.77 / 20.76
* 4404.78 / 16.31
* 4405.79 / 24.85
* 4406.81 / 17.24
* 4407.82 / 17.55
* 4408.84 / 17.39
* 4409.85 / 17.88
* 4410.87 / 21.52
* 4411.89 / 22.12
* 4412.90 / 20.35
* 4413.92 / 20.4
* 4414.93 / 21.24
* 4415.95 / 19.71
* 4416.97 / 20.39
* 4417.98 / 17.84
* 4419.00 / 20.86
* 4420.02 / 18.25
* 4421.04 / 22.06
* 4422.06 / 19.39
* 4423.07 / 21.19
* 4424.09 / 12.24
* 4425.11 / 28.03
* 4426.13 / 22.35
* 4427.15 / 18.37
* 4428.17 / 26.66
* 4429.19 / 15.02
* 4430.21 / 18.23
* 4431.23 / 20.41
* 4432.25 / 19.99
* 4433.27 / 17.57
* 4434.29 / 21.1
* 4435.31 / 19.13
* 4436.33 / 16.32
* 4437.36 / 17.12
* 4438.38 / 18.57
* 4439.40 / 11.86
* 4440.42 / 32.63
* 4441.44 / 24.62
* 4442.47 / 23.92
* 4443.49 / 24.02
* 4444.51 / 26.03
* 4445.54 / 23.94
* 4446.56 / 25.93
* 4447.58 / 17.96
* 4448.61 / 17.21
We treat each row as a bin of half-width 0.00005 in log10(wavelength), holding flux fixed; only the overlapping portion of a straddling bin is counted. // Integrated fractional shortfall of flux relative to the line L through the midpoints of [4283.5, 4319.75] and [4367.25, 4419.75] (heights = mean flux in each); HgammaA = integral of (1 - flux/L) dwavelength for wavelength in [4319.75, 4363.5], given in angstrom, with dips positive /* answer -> -4.0 angstrom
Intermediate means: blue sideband 16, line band 18.9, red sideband 19.1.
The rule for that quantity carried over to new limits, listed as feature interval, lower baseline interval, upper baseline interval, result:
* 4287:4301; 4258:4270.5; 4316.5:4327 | 2.0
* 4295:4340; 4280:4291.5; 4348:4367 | 2.6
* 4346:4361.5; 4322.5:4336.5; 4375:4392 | -1.5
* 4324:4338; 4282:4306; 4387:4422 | -1.5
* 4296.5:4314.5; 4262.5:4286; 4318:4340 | 3.1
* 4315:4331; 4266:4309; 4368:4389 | -0.6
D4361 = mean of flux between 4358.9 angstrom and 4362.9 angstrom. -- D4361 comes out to 20.7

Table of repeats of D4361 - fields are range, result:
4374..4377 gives 18.9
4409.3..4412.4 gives 20.5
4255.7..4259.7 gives 17.5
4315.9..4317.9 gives 18.5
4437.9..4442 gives 22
